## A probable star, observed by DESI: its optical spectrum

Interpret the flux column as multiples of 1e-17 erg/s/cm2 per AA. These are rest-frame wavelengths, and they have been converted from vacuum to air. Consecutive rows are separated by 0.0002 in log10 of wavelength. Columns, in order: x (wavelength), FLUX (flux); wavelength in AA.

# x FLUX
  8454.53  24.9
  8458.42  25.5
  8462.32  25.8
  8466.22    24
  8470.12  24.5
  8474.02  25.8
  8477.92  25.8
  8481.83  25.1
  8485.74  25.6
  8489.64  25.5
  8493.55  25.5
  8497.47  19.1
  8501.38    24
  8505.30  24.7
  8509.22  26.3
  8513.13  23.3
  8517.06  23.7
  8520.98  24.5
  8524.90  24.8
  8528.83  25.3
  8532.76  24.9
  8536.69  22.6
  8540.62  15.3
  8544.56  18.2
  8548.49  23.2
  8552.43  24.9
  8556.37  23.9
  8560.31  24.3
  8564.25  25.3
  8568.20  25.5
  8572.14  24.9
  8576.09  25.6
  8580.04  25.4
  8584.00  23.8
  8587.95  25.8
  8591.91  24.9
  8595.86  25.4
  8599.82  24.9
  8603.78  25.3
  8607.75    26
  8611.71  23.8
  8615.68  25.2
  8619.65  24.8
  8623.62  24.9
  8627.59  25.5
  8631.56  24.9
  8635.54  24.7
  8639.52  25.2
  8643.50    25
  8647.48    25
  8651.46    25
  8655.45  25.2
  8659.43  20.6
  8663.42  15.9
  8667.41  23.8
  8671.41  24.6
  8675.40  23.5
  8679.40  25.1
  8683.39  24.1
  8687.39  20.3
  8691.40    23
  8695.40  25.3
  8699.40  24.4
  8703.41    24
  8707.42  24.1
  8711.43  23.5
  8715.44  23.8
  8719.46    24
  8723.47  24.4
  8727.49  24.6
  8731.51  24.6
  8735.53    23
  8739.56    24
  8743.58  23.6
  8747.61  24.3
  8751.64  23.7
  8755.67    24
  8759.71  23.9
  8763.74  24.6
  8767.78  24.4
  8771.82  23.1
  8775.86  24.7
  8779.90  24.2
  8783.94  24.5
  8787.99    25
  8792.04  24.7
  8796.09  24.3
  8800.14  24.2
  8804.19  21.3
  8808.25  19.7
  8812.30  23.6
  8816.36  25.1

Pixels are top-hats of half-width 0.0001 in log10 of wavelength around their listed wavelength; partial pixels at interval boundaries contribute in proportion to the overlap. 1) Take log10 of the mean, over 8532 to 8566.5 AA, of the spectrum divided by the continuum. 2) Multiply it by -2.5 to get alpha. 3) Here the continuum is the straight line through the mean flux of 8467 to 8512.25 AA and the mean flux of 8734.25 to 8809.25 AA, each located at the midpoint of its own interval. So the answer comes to 0.09 mag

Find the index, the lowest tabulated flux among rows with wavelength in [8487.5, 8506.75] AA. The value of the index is 19.1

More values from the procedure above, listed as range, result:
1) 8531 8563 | 15.3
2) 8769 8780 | 23.1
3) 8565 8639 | 23.8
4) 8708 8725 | 23.5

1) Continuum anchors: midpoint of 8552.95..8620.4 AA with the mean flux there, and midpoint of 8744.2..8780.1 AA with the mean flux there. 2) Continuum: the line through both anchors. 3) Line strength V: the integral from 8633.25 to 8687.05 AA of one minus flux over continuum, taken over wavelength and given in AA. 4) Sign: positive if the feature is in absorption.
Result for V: 2.26 AA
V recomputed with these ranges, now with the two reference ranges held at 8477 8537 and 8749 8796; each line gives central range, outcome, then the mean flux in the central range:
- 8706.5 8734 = 0.2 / 24.1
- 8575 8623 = -1.3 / 25.1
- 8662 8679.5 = 1.3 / 22.5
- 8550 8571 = -0.3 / 24.8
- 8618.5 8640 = -0.6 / 25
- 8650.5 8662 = 0.6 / 23.1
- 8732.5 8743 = 0.3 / 23.6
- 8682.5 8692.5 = 0.9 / 22.2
